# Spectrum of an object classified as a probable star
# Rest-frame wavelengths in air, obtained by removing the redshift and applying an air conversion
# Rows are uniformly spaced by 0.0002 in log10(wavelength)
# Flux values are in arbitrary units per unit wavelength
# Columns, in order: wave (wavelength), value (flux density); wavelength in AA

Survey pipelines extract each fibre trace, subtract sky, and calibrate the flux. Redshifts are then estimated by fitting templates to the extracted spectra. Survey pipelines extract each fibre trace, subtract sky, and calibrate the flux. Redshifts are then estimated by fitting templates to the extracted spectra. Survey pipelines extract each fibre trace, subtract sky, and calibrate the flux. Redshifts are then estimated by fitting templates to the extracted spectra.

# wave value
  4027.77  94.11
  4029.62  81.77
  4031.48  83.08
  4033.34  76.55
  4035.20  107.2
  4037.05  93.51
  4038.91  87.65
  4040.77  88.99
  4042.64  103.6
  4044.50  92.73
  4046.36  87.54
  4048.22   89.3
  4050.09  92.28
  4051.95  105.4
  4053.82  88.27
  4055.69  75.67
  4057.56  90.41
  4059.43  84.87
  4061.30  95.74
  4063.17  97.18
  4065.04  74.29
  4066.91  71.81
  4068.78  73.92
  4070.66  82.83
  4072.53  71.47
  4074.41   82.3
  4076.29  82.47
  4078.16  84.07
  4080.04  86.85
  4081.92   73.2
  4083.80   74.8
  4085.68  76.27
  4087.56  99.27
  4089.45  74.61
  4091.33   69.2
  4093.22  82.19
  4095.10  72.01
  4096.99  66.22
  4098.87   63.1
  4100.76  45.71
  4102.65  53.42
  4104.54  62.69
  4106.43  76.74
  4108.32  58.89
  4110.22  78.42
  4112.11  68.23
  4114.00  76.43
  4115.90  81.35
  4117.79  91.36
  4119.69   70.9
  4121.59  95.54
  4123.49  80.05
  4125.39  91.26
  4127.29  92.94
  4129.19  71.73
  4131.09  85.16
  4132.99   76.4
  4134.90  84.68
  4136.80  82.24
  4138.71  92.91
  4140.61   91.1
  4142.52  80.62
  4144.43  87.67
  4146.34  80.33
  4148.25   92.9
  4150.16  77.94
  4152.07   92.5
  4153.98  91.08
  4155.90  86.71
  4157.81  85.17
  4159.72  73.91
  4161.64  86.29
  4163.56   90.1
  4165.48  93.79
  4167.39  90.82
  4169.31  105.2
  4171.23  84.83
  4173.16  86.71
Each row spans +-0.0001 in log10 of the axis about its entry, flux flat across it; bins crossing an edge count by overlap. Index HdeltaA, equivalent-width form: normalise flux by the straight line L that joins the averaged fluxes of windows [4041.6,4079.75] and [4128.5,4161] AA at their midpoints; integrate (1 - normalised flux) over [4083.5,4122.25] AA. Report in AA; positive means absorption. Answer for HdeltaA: 5.6 AA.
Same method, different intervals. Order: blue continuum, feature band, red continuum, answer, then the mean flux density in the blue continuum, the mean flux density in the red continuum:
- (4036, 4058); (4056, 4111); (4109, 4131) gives 6.7 AA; 91.4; 81.5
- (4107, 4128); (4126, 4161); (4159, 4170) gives 0.3 AA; 80.3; 90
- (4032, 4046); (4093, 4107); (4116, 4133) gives 3.6 AA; 92.4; 84.2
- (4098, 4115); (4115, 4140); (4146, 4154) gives -3.0 AA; 64.9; 87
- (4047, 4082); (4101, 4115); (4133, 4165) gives 3.0 AA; 84.6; 85.8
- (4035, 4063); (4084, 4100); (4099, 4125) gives 0.8 AA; 92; 72.4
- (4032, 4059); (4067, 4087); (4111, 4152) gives 2.1 AA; 91.1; 83.6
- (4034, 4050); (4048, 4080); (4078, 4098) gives 0.5 AA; 93.4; 77.8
